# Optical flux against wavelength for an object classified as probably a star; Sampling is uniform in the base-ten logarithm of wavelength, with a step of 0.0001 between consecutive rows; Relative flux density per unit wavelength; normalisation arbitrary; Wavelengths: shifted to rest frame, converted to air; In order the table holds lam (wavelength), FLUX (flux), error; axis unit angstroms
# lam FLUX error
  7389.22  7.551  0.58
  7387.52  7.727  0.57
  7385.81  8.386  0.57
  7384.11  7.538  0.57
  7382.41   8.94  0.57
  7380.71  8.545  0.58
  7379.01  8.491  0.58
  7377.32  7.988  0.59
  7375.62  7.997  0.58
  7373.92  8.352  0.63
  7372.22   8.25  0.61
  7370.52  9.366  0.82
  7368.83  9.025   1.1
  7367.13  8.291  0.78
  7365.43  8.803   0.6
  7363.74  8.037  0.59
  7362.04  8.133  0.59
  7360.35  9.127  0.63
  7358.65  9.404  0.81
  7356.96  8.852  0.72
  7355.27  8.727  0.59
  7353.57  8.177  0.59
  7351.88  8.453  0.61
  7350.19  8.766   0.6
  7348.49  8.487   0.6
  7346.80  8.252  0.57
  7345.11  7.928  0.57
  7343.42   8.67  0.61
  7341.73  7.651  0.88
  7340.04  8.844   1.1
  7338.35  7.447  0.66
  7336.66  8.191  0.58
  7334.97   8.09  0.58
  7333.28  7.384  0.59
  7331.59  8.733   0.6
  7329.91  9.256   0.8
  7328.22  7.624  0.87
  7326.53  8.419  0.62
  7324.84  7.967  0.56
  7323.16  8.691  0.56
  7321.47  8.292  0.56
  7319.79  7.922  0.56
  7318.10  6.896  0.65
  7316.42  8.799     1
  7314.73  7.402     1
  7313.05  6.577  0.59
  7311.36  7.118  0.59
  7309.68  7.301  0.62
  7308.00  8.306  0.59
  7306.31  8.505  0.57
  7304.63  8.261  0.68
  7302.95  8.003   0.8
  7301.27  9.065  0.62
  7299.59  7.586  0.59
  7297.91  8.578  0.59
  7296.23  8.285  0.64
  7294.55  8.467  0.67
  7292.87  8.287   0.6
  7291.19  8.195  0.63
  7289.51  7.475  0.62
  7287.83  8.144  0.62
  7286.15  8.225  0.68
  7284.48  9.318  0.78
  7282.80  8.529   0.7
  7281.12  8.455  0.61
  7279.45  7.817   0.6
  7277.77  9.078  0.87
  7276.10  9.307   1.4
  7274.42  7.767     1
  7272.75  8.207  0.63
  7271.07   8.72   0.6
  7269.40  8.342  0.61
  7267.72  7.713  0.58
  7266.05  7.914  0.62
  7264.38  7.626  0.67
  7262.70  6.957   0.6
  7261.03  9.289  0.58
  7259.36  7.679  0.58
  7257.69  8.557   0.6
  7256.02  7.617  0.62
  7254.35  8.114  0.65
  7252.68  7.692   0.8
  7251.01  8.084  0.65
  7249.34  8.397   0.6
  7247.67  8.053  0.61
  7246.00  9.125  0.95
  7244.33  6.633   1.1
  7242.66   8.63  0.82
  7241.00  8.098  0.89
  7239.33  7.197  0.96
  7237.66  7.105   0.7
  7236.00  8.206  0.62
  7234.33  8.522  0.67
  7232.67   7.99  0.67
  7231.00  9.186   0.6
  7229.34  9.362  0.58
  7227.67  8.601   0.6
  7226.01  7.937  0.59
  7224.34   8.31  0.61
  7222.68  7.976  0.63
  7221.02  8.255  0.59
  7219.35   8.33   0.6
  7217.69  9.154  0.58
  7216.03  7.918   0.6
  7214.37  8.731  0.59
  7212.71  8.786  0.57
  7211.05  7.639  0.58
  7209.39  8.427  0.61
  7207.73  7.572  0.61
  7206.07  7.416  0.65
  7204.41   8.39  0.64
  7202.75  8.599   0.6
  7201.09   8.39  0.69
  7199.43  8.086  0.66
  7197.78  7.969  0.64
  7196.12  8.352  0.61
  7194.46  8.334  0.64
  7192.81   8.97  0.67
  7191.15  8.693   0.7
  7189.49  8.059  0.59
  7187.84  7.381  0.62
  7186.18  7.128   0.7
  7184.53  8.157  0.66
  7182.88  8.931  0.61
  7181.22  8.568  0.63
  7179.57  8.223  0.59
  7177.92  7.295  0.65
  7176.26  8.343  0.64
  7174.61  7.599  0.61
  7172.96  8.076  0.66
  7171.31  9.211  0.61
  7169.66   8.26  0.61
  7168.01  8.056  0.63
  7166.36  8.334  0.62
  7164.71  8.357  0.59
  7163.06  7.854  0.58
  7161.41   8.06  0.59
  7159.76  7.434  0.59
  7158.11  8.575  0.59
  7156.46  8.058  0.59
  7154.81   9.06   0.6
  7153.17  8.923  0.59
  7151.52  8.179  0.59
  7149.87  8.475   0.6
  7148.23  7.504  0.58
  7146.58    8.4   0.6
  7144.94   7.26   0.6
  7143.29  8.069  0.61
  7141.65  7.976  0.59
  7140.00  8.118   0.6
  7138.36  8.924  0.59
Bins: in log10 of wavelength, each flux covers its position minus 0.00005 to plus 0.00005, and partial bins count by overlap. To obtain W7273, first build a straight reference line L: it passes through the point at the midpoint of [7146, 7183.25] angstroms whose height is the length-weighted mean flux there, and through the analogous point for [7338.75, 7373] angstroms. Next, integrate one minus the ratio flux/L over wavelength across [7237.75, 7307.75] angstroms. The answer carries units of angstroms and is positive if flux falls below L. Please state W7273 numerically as 1.92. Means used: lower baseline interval 8.24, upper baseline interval 8.55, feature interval 8.18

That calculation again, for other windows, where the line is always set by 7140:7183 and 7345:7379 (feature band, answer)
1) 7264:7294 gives 0.3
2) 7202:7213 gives 0.2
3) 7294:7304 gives 0.1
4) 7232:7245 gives 0.8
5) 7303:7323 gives 1.5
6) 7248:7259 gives 0.4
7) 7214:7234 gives -0.4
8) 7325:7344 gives 0.7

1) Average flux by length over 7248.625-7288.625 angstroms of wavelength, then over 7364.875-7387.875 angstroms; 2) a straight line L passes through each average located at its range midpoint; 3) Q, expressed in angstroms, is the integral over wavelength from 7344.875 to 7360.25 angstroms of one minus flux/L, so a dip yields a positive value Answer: -0.4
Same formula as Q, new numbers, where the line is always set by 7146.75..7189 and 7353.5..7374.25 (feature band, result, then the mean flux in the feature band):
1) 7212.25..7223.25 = -0.2 angstroms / 8.45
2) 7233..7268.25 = 1.8 angstroms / 7.97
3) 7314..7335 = 1.1 angstroms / 8.12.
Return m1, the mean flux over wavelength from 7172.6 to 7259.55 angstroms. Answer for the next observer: 8.17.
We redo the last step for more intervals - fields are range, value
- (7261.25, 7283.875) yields 8.23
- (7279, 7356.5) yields 8.17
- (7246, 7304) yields 8.24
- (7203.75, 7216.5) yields 8.11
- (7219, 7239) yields 8.28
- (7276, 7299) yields 8.4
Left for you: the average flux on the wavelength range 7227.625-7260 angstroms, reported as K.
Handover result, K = 8.13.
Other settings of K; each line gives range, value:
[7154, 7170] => 8.2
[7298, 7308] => 8.31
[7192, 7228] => 8.28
